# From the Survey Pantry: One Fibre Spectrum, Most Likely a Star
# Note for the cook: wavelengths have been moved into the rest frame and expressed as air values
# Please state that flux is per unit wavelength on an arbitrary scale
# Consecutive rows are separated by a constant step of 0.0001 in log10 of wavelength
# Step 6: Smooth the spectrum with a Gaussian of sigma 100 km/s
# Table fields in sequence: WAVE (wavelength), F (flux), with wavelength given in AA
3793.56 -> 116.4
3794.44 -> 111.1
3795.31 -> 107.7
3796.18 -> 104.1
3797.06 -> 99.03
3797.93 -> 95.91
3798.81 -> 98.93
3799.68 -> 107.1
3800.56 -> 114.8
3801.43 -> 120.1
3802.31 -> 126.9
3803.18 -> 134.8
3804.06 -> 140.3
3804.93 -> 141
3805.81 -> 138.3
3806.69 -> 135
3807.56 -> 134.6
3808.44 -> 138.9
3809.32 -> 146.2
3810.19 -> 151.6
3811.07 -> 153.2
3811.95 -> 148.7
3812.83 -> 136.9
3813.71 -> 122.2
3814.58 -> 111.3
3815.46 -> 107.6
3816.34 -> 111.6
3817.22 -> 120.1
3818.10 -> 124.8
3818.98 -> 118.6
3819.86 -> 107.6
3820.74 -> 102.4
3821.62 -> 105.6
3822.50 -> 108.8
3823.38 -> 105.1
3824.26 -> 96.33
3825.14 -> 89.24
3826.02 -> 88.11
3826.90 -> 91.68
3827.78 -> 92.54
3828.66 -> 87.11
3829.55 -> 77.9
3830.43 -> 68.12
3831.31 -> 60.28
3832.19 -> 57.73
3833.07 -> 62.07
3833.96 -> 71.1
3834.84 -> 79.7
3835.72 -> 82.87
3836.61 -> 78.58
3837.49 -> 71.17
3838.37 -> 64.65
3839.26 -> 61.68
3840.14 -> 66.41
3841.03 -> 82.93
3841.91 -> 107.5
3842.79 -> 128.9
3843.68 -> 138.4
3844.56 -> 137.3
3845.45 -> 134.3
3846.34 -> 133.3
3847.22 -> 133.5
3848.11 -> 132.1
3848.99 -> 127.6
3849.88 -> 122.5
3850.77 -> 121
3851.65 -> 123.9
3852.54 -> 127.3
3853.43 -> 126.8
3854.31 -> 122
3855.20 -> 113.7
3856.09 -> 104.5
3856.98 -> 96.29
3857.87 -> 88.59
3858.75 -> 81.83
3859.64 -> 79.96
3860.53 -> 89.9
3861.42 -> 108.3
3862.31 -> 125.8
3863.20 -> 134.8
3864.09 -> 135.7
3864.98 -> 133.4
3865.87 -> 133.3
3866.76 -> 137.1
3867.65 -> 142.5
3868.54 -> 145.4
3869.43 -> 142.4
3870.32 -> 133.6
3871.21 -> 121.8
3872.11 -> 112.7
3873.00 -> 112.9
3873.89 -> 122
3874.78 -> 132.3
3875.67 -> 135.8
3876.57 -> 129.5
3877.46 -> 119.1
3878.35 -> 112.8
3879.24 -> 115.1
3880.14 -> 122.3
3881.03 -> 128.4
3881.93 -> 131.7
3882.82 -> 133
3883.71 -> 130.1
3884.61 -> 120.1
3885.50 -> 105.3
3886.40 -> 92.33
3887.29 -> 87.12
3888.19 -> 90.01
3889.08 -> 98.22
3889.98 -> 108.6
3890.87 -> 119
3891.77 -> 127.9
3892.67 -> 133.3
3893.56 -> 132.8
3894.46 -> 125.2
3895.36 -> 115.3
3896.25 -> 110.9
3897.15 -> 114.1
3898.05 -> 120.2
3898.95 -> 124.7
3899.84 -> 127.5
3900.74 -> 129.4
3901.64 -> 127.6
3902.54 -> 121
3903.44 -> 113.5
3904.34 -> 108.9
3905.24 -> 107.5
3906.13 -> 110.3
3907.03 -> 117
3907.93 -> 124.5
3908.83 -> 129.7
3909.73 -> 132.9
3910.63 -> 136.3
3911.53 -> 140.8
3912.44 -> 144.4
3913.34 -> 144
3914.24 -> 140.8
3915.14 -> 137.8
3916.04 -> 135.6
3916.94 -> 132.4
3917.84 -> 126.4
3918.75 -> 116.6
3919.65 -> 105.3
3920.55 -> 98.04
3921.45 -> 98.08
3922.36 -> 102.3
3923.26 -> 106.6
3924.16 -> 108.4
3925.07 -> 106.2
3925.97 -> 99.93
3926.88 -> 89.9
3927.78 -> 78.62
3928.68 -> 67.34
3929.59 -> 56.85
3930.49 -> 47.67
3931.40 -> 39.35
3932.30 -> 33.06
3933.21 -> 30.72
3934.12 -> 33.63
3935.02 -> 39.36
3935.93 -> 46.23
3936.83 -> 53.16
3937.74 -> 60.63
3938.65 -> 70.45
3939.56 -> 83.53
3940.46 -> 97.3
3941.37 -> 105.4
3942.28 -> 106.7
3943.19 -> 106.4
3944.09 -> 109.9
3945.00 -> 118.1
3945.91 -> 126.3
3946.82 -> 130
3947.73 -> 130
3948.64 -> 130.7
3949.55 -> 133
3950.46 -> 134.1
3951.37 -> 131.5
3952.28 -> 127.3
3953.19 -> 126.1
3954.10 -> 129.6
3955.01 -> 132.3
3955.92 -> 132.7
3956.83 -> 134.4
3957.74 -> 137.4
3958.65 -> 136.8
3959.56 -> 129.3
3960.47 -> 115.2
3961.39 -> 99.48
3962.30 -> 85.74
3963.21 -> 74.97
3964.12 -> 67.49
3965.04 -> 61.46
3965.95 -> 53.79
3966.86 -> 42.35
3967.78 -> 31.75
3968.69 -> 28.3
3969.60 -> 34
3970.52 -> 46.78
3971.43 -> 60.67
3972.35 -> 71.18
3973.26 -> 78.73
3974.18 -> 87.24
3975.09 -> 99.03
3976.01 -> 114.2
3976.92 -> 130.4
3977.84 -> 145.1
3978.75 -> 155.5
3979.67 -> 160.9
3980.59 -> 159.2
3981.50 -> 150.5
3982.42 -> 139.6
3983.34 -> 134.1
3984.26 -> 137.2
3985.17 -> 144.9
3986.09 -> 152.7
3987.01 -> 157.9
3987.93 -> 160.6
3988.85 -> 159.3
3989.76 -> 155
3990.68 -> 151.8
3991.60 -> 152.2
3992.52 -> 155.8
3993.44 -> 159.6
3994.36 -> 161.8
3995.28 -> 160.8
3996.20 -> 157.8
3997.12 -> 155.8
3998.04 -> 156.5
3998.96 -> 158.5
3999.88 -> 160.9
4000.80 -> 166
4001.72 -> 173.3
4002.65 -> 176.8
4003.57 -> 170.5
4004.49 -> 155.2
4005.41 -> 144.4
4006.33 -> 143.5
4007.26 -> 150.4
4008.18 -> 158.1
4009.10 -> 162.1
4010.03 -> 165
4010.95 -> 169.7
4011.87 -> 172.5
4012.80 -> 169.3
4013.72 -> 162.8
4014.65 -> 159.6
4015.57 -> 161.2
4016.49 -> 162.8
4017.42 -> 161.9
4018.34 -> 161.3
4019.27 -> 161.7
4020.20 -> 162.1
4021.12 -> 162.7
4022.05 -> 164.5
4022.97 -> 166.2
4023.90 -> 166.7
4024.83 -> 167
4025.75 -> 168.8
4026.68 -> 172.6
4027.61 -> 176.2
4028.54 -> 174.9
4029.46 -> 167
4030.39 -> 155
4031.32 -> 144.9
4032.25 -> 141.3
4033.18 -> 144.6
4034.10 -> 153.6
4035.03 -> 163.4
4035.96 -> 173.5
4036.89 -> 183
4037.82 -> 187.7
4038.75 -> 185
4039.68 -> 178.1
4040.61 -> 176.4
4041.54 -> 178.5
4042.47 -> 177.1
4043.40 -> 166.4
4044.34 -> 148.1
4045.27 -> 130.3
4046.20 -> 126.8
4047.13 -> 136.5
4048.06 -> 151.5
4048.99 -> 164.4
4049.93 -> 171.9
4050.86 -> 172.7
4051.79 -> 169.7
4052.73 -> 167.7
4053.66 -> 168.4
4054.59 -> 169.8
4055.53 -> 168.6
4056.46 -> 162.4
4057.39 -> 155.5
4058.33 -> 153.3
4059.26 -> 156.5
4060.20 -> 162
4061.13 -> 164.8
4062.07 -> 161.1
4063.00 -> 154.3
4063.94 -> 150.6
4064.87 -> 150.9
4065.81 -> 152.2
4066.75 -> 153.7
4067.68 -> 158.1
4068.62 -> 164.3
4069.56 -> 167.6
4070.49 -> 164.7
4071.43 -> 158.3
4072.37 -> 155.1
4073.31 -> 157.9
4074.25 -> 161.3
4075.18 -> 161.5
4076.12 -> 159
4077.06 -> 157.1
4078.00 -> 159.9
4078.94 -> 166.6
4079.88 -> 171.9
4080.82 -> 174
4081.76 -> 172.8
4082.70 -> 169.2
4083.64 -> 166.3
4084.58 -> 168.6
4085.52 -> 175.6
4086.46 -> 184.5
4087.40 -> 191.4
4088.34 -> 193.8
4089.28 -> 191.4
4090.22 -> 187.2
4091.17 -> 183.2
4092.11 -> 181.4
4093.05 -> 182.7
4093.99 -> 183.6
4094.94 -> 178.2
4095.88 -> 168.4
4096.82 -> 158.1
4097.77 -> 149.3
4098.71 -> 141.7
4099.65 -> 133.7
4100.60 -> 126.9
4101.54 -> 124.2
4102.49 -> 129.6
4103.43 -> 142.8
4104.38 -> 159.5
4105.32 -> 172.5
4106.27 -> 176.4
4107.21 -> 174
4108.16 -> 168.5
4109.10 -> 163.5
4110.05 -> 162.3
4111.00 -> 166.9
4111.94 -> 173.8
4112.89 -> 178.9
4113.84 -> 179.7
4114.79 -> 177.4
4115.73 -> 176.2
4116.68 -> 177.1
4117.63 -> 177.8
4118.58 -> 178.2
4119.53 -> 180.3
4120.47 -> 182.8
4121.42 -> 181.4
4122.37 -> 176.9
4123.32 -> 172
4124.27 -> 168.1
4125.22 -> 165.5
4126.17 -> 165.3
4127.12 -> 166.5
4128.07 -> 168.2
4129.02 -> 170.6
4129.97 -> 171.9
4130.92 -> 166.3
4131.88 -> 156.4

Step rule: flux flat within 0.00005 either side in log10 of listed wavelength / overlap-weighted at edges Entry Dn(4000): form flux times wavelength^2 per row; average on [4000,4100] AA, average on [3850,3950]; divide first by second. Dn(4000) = 1.60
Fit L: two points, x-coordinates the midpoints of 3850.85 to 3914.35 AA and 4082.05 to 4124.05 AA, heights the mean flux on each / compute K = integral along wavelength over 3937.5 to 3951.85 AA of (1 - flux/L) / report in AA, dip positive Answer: 2.4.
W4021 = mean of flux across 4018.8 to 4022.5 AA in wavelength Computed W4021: 162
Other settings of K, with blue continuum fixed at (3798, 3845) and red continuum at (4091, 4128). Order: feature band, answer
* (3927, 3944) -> 8.4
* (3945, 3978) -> 8.5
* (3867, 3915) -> -0.7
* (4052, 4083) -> -0.7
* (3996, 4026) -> -3.3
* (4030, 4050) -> -1.1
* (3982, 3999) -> -1.4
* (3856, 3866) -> 0.5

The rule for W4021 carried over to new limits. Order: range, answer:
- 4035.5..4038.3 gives 181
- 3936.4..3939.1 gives 61.3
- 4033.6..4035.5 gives 159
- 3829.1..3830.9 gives 72.6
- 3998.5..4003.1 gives 167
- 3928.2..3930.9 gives 57.8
